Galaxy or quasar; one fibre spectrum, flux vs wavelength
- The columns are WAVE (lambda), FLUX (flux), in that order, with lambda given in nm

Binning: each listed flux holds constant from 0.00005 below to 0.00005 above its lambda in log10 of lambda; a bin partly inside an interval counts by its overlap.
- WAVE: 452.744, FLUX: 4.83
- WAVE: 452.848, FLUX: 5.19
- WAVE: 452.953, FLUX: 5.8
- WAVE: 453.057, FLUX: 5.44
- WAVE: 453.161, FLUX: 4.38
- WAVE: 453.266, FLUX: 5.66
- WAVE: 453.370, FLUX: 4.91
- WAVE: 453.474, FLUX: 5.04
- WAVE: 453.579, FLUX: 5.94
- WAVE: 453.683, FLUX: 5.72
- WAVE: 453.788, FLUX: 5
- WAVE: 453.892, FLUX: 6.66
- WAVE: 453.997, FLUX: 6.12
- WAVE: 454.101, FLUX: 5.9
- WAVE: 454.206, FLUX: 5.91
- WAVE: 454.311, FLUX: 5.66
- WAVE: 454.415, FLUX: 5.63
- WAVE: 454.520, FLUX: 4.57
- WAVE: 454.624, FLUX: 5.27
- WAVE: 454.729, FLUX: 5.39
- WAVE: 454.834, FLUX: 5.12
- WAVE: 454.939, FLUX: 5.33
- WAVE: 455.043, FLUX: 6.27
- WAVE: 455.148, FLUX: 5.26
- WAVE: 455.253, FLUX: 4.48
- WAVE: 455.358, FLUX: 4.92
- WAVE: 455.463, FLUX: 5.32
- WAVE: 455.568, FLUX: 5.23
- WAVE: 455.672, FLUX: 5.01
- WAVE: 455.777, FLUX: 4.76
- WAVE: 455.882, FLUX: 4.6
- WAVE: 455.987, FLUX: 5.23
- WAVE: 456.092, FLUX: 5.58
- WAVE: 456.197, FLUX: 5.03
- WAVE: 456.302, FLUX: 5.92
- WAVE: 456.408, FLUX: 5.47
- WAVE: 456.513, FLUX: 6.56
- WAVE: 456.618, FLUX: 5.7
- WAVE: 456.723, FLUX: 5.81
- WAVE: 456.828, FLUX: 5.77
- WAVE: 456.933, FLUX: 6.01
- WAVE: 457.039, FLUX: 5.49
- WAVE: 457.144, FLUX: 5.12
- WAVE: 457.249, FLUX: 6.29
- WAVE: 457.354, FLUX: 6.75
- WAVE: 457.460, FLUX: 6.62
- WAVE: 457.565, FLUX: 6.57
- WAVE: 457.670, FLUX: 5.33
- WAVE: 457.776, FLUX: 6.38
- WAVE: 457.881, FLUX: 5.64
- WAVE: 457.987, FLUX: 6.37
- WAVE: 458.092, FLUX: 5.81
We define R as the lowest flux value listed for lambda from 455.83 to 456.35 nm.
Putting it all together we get 4.6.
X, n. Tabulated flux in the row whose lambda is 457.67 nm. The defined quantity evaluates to 5.33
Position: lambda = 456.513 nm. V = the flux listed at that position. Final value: 6.56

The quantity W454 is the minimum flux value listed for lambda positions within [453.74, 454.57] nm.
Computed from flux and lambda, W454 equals 4.57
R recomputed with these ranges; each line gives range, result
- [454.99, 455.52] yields 4.48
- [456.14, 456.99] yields 5.03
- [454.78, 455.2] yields 5.12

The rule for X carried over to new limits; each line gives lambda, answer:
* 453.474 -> 5.04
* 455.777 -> 4.76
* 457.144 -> 5.12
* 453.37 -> 4.91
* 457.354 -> 6.75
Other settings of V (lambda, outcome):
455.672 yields 5.01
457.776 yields 6.38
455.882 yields 4.6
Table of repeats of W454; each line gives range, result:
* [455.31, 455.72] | 4.92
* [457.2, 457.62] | 6.29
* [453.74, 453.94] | 5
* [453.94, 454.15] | 5.9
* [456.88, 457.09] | 5.49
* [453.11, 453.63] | 4.38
